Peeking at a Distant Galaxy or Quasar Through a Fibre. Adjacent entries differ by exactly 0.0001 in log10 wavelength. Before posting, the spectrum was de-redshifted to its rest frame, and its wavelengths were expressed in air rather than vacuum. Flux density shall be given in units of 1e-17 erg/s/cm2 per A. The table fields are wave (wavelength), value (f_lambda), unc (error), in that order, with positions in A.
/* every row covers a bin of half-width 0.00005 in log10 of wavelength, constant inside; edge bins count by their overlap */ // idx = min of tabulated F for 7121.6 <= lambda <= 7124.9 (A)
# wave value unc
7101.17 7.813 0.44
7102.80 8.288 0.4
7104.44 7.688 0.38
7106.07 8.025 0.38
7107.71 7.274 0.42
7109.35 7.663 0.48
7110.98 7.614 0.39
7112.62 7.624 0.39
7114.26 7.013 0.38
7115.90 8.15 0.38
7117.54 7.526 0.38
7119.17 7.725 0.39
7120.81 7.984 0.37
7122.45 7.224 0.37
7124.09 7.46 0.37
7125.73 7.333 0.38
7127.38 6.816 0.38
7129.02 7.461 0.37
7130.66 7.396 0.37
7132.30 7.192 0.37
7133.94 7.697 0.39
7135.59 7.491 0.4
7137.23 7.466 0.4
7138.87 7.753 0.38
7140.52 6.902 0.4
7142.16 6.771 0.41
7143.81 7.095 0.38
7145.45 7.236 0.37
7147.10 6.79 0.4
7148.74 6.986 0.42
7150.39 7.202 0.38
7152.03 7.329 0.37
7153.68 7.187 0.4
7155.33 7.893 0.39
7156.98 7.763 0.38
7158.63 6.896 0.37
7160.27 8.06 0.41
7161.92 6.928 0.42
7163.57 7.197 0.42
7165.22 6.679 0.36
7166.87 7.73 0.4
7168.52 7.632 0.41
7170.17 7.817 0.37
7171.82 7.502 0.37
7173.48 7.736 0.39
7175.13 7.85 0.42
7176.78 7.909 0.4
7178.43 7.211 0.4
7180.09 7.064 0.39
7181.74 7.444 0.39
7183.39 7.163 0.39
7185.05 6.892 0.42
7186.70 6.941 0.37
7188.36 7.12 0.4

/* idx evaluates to 7.224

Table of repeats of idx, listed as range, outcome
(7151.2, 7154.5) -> 7.187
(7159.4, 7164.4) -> 6.928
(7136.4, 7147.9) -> 6.771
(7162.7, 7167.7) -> 6.679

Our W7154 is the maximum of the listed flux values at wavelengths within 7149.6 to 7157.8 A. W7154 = 7.893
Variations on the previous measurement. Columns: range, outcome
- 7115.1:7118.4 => 8.15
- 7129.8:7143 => 7.753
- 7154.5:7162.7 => 8.06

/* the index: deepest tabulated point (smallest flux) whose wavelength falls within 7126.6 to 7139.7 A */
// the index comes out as 6.816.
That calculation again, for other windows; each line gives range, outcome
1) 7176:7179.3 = 7.211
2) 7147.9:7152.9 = 6.986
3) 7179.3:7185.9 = 6.892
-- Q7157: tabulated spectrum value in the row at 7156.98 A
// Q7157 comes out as 7.763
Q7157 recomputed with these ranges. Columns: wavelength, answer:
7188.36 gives 7.12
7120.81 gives 7.984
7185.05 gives 6.892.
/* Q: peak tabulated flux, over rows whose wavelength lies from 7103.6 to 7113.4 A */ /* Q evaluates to 8.025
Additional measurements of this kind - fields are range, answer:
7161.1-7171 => 7.817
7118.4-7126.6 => 7.984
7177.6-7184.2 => 7.444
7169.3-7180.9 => 7.909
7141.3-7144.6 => 7.095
